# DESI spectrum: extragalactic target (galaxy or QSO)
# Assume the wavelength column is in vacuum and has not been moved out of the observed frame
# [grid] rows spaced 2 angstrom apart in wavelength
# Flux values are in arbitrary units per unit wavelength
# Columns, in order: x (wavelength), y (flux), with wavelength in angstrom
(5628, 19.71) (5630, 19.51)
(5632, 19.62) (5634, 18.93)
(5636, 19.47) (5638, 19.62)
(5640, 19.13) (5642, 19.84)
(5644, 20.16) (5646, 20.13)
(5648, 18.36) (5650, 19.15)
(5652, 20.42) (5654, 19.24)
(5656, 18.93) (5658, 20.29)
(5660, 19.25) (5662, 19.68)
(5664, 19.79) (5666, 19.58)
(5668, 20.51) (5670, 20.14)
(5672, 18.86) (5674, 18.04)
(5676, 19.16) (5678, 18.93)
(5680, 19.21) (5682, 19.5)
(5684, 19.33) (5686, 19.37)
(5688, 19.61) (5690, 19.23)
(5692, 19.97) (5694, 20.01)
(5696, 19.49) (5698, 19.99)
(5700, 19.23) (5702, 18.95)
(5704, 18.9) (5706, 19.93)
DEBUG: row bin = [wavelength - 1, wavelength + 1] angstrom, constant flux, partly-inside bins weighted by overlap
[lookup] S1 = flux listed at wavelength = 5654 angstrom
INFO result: 19.24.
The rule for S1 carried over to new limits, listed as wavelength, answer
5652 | 20.42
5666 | 19.58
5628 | 19.71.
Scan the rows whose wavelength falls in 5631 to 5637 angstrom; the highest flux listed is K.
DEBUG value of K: 19.62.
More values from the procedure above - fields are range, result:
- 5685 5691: 19.61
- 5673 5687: 19.5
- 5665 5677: 20.51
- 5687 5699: 20.01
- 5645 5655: 20.42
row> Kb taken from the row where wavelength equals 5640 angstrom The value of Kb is 19.13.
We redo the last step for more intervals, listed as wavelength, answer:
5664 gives 19.79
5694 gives 20.01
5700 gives 19.23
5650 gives 19.15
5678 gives 18.93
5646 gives 20.13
